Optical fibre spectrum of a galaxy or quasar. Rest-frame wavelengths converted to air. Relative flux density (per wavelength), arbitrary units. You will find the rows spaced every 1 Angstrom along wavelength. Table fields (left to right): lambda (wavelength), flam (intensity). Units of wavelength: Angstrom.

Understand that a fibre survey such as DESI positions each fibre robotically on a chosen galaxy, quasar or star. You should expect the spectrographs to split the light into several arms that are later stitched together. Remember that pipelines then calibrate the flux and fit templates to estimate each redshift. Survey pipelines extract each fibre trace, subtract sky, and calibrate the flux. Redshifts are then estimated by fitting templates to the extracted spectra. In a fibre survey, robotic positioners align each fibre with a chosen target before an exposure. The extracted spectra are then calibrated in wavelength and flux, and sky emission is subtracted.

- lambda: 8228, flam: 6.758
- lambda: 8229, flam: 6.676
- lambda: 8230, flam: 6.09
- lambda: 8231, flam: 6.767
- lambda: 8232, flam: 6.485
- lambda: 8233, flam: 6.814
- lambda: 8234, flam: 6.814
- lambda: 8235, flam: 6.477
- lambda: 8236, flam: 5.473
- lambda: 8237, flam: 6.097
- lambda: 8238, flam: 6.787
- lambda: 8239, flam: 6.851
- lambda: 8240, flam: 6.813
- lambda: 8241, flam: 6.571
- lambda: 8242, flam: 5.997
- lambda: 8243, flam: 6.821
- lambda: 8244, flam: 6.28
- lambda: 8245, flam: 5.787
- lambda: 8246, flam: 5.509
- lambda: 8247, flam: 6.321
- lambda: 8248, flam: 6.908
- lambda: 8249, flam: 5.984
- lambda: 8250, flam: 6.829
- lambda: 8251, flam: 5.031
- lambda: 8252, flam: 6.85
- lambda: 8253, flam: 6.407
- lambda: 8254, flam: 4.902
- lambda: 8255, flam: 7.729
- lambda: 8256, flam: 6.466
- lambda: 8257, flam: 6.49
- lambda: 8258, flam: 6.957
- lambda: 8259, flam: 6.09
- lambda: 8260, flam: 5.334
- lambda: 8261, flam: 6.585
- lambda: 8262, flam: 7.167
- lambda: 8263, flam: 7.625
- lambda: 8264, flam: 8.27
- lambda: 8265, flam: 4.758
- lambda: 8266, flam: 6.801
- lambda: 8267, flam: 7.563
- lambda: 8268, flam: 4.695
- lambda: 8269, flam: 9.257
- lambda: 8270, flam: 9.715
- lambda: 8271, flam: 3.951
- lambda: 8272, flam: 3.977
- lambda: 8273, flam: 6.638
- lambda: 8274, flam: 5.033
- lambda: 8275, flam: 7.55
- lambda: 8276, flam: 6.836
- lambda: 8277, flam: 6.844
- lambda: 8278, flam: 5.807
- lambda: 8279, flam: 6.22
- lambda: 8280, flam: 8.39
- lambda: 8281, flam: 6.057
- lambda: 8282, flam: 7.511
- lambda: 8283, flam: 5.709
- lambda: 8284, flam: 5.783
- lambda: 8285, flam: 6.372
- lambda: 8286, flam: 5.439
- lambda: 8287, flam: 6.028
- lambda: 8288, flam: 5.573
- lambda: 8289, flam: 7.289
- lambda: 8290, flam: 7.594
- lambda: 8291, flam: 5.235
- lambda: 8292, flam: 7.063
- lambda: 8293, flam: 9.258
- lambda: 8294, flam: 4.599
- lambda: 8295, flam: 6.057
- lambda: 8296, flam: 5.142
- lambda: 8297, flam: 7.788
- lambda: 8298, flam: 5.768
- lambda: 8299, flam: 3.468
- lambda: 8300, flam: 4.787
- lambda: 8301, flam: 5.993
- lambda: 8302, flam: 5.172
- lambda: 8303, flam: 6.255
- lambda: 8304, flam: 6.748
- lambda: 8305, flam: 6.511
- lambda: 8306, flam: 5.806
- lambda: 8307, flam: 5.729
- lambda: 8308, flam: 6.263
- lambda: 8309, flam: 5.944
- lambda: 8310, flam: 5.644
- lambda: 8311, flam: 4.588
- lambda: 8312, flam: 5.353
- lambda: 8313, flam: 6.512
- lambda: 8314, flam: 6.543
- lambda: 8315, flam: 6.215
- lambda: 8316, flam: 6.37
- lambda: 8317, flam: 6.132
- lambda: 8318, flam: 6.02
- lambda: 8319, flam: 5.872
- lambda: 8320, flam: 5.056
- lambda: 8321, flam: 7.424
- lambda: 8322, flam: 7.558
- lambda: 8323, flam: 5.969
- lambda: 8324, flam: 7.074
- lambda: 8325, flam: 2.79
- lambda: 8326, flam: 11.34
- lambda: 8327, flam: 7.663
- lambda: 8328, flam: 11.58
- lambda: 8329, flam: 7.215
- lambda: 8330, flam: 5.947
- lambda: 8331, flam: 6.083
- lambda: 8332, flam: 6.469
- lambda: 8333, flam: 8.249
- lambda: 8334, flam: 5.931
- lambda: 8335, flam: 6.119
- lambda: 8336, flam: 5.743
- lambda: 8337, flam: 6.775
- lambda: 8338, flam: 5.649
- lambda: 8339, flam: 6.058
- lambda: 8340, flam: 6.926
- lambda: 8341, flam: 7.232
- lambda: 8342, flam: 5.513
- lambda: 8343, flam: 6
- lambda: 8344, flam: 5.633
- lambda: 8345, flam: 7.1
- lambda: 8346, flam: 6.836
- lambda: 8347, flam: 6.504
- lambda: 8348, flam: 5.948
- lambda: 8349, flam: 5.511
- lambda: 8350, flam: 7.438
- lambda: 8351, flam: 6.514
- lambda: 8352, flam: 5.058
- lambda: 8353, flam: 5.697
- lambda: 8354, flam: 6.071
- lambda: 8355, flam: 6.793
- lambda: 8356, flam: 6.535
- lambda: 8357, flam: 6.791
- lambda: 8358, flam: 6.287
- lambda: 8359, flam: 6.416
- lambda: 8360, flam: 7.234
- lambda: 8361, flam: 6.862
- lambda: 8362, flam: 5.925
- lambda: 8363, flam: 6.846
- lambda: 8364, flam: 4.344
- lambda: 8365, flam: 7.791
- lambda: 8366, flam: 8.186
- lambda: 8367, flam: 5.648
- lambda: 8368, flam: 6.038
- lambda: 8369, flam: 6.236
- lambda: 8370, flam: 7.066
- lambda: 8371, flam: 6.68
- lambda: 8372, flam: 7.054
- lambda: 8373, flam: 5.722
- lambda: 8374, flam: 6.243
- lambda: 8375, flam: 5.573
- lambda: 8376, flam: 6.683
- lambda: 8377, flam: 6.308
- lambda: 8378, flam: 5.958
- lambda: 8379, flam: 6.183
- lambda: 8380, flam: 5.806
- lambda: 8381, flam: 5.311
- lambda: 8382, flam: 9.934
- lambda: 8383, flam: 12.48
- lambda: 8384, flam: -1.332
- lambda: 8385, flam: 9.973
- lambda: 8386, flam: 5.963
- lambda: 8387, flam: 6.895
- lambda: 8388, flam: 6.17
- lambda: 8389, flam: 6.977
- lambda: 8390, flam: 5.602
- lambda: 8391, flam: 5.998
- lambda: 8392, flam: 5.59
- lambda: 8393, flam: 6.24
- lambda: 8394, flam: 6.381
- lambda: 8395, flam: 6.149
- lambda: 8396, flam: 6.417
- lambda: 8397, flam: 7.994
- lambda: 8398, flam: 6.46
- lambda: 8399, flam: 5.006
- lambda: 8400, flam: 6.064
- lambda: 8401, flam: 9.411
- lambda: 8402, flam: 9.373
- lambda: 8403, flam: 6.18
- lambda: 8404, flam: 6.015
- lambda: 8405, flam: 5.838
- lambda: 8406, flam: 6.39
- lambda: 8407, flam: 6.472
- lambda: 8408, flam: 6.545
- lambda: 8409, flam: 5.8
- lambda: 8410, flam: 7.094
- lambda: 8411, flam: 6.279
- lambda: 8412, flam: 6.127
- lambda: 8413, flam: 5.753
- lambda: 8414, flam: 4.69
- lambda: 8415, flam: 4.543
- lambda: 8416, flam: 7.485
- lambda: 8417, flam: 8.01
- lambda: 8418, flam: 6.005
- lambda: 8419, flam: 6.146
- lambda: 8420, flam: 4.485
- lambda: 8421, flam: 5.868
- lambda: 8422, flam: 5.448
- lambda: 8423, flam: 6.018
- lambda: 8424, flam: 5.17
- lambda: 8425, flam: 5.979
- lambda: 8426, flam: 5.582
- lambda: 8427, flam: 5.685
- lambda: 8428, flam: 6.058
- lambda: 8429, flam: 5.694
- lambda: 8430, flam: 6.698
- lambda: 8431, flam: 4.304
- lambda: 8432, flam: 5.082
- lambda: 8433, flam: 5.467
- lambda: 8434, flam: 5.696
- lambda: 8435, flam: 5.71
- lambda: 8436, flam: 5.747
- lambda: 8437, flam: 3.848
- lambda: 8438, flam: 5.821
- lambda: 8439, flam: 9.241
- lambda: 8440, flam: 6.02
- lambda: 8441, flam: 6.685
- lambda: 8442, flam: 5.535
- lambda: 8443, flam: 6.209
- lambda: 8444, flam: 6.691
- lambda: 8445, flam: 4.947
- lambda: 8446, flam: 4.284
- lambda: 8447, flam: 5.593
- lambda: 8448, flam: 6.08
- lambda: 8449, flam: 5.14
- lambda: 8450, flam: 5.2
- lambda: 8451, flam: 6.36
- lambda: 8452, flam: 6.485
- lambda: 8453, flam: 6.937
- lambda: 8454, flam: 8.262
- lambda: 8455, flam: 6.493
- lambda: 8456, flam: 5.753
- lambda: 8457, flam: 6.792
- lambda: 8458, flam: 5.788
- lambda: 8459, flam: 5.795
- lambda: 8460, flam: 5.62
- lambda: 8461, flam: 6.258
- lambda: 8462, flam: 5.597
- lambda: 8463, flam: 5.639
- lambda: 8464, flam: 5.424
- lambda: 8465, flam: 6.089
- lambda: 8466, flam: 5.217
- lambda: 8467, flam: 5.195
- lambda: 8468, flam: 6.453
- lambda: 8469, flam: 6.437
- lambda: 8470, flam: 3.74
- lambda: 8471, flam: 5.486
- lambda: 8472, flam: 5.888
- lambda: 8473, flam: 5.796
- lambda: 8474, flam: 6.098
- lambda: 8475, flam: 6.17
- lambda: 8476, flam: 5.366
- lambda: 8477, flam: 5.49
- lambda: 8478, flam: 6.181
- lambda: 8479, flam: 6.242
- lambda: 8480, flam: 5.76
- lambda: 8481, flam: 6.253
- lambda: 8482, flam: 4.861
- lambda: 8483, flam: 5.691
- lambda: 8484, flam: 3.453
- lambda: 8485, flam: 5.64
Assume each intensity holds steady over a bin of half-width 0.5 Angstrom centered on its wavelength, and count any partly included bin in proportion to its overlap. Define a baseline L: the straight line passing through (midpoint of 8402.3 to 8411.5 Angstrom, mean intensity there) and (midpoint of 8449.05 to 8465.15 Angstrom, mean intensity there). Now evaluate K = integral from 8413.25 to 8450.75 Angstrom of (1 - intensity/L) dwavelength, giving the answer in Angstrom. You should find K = 2.92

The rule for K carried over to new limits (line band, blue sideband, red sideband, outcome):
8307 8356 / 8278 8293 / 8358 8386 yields 0.78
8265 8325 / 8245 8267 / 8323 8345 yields 3.53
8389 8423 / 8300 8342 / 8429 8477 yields -1.41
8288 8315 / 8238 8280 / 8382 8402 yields 2.10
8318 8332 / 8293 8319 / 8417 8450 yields -2.69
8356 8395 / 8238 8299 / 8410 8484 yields -2.56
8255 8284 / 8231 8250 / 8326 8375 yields -0.63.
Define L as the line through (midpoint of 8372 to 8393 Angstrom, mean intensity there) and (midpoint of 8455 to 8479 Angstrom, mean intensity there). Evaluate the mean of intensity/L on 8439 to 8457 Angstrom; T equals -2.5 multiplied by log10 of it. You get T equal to -0.04 mag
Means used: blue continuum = 6.41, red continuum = 5.78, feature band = 6.15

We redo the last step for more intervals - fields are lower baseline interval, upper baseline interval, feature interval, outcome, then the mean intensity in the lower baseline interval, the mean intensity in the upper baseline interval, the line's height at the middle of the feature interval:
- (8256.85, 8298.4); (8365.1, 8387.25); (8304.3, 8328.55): 0.01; 6.5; 6.59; 6.53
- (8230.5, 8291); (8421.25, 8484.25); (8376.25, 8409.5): -0.10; 6.45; 5.8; 6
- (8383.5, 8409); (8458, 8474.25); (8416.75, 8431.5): 0.06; 6.34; 5.67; 6.07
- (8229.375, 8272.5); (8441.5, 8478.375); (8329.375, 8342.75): -0.03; 6.44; 5.85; 6.2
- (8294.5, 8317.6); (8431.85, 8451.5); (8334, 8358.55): -0.08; 5.86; 5.78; 5.84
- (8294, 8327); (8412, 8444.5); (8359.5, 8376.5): -0.09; 6.06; 5.86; 5.96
